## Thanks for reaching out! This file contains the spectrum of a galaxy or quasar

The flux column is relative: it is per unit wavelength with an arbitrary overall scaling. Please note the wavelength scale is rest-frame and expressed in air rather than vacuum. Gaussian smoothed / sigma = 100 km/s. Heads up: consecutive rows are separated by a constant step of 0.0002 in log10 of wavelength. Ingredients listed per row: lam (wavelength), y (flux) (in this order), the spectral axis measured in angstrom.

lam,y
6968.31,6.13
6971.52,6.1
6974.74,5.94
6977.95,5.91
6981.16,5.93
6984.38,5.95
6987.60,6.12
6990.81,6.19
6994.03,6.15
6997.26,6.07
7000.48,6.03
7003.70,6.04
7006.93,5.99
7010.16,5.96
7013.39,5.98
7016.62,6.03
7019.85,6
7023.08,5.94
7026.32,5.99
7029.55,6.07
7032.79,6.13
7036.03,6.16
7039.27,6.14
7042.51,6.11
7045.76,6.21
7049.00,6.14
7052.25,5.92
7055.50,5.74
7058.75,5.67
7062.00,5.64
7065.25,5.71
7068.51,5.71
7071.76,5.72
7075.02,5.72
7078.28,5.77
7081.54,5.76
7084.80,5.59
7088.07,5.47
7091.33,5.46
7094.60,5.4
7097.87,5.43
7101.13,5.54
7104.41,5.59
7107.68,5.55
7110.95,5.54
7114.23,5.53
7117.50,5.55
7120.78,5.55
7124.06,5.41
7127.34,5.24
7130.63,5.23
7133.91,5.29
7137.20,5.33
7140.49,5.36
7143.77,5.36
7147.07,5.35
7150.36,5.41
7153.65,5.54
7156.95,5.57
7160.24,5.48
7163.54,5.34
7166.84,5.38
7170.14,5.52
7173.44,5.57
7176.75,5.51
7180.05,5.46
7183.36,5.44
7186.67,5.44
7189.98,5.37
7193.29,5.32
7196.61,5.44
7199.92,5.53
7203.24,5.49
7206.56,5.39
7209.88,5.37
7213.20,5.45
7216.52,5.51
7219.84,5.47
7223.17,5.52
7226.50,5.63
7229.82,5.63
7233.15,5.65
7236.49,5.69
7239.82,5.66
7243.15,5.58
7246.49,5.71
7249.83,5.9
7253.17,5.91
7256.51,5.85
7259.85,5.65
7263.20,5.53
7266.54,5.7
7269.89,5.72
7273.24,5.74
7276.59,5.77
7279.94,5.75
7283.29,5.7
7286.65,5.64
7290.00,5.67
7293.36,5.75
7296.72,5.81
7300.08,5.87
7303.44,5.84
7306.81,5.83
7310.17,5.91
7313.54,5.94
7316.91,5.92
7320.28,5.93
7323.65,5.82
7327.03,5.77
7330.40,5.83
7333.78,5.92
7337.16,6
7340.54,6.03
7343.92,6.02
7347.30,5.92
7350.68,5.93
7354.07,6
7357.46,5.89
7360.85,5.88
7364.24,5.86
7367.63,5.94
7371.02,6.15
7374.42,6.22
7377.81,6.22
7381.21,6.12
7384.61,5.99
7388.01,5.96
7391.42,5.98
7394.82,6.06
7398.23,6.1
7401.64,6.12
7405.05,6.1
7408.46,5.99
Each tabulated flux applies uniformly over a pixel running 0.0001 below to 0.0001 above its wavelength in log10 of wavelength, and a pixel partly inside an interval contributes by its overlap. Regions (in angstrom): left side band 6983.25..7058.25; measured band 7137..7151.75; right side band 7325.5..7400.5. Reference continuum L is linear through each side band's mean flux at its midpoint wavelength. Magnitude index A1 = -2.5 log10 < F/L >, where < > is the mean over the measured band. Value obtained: 0.13 mag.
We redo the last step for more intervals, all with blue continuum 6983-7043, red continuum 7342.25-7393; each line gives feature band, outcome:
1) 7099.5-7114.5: 0.092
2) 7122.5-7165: 0.126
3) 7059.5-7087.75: 0.066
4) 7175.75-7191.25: 0.111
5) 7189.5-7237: 0.100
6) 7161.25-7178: 0.108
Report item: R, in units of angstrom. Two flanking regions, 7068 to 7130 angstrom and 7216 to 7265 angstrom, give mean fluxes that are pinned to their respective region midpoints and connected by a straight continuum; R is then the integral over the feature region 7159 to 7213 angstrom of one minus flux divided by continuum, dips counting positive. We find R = 1.71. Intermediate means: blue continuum 5.55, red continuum 5.66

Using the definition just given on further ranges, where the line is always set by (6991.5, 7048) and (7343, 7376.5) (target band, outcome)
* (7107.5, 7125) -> 1.50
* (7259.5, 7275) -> 0.87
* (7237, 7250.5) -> 0.71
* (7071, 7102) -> 2.38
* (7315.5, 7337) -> 0.42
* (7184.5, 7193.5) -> 0.95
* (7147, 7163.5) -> 1.54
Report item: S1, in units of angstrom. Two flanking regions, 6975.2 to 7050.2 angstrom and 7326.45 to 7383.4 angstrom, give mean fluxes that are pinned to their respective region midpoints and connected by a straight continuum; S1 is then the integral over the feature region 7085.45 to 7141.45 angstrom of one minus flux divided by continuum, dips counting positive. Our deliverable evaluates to 5.5 angstrom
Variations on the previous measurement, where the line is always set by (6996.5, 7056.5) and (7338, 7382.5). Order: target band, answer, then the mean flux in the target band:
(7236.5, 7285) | 2.4 angstrom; 5.73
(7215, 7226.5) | 1.0 angstrom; 5.52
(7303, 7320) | 0.3 angstrom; 5.89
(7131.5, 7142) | 1.2 angstrom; 5.32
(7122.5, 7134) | 1.4 angstrom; 5.29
